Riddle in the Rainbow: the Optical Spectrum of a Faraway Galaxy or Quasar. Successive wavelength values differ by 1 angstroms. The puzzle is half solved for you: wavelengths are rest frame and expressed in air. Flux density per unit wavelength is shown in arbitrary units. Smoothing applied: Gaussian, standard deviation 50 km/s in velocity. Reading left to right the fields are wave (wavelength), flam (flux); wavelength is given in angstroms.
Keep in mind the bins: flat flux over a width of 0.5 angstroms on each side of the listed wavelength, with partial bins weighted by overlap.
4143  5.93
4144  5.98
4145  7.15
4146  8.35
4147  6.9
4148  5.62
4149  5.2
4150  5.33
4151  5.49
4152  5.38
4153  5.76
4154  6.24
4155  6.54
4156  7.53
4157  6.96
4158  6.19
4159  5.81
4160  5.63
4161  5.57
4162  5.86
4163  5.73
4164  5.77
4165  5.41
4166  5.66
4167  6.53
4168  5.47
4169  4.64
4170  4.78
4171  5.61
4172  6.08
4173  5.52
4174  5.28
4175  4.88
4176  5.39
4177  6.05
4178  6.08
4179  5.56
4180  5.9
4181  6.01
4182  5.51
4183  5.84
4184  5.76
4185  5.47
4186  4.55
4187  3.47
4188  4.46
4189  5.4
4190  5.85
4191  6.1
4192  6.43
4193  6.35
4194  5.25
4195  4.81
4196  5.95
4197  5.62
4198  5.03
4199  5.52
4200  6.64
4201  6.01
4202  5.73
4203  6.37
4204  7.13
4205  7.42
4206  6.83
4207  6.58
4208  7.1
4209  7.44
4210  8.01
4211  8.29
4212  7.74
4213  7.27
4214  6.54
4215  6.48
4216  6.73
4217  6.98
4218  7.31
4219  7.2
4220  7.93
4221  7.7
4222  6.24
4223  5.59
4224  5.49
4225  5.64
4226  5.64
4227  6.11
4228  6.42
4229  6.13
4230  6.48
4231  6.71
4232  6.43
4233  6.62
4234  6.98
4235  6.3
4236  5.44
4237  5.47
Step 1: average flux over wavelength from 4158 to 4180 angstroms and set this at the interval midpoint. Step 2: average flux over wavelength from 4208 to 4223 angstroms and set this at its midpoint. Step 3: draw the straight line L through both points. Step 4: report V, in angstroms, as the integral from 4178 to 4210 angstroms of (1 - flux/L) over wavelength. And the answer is 2.8 angstroms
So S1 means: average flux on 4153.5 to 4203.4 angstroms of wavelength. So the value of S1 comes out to 5.69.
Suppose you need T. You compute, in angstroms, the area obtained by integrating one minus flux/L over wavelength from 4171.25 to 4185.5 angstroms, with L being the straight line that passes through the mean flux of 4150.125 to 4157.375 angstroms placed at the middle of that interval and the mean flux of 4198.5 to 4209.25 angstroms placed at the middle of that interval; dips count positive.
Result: 1.6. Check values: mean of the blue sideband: 6.21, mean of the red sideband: 6.6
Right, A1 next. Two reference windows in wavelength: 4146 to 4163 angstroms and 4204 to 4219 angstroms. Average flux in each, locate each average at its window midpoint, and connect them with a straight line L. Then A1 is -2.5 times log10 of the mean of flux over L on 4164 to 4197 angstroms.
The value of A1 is 0.19 mag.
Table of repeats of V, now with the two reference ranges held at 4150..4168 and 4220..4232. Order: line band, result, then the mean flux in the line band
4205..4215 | -1.73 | 7.28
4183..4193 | 1.22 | 5.36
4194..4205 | 0.42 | 5.92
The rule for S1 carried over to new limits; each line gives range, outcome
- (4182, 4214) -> 6.14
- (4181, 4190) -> 5.15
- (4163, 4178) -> 5.53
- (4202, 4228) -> 6.84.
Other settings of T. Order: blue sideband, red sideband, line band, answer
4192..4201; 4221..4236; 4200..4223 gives -4.1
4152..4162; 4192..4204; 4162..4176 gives 1.3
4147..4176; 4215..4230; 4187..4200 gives 1.3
